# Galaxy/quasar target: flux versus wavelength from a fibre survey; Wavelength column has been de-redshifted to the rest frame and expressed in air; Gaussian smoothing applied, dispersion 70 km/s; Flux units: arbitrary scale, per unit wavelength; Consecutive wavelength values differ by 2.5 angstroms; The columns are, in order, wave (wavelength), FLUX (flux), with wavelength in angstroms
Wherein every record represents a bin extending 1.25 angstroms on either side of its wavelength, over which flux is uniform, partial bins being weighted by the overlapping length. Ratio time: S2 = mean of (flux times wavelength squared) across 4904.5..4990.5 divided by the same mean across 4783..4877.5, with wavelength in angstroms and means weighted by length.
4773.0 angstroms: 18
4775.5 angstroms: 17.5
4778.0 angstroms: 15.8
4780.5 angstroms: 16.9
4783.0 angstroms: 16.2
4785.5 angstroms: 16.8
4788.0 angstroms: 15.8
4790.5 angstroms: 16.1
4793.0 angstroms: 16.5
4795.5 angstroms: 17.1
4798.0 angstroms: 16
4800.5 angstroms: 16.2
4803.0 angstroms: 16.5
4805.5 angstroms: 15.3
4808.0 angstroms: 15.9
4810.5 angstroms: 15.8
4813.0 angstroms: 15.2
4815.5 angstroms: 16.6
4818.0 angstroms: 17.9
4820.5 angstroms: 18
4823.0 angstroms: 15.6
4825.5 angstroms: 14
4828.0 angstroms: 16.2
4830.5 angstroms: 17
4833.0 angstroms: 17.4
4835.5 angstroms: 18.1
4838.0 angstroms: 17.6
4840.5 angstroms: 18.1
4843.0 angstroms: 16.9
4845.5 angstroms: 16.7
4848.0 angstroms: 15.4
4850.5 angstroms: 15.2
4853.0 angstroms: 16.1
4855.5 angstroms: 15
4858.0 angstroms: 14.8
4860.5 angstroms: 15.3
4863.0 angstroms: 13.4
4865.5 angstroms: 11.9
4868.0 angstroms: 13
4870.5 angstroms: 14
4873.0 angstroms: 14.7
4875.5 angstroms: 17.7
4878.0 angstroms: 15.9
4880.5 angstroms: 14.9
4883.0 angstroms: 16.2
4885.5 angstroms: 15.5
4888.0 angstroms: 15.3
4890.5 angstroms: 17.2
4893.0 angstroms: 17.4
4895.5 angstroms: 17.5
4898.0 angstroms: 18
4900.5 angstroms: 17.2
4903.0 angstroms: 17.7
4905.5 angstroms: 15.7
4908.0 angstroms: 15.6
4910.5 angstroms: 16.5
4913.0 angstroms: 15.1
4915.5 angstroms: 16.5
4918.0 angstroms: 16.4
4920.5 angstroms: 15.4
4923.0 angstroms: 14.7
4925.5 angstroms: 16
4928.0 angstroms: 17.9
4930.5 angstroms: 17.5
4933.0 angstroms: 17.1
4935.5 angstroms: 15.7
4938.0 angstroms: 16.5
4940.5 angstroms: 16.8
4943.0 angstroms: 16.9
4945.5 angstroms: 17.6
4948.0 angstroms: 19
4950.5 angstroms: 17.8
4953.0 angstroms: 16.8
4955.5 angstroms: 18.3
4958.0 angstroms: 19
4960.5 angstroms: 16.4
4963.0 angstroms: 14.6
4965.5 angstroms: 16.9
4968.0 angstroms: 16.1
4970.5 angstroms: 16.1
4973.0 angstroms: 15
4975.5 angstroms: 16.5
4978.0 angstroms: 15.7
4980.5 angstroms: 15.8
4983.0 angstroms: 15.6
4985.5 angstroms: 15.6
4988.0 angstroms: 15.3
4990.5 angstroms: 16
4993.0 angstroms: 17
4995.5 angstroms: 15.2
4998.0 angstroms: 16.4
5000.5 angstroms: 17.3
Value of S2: 1.1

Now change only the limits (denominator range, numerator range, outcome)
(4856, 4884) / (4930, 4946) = 1.18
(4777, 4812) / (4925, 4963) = 1.13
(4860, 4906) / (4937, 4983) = 1.10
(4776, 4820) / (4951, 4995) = 1.07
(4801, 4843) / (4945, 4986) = 1.06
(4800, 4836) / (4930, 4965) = 1.10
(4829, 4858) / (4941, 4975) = 1.07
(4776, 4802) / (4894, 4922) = 1.06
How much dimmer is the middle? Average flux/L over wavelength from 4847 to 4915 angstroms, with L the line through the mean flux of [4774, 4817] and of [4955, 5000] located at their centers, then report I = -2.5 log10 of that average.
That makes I 0.039 mag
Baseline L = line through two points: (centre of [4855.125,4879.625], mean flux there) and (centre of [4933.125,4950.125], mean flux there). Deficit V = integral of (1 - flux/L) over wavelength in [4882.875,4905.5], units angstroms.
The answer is -2.0 angstroms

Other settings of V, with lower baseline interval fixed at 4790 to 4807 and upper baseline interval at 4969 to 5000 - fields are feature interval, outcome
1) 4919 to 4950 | -1.5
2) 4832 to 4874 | 1.7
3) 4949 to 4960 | -1.3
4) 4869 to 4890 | 0.7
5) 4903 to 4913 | 0.0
